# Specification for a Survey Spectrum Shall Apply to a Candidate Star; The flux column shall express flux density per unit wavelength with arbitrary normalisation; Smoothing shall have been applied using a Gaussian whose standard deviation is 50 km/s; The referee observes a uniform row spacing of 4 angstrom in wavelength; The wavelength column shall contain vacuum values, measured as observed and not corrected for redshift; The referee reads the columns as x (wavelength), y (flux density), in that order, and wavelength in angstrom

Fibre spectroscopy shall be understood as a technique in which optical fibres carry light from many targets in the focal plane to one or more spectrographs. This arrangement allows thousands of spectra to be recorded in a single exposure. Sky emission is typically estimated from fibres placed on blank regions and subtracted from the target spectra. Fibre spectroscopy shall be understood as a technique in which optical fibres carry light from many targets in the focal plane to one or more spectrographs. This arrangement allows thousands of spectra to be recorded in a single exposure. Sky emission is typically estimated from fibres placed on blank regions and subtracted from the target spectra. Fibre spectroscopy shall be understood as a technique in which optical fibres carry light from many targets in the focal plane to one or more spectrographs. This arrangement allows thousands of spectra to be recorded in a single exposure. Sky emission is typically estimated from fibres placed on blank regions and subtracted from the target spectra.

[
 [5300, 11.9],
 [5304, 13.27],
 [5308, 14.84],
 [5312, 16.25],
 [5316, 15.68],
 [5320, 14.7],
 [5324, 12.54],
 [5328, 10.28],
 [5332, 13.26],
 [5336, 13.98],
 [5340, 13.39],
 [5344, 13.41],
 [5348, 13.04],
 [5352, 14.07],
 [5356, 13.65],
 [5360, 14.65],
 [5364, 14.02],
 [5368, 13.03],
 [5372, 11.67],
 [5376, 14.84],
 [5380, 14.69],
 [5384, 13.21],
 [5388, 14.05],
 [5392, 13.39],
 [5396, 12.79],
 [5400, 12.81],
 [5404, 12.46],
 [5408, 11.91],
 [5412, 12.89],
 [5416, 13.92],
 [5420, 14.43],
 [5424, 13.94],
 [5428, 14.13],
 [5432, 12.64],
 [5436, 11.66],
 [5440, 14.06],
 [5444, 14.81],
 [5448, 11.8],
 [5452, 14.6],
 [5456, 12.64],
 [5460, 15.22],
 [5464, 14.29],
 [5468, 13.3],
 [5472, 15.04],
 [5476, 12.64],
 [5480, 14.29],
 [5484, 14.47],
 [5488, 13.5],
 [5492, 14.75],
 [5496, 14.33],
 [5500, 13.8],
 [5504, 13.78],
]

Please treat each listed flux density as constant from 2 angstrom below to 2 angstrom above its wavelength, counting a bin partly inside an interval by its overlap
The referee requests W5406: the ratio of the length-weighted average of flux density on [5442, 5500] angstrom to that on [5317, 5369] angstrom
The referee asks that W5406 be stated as 1.04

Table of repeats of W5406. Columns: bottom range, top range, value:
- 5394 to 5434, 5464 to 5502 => 1.06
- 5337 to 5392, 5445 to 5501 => 1.02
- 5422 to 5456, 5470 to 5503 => 1.05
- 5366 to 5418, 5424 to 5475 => 1.04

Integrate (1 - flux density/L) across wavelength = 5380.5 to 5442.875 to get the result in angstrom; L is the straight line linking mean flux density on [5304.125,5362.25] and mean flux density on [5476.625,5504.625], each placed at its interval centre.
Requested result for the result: 3.00 angstrom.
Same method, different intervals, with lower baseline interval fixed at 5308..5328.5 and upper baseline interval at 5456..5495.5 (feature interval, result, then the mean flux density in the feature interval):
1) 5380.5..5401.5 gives 1.2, 13.4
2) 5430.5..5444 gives 1.0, 13.1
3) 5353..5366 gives 0.1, 14.1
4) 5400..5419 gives 1.7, 12.9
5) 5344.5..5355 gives 0.5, 13.5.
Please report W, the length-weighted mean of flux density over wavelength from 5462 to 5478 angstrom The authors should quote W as 13.8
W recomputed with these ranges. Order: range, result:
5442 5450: 13.3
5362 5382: 13.7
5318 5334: 12.7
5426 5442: 13.1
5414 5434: 13.8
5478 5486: 14.4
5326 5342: 12.7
